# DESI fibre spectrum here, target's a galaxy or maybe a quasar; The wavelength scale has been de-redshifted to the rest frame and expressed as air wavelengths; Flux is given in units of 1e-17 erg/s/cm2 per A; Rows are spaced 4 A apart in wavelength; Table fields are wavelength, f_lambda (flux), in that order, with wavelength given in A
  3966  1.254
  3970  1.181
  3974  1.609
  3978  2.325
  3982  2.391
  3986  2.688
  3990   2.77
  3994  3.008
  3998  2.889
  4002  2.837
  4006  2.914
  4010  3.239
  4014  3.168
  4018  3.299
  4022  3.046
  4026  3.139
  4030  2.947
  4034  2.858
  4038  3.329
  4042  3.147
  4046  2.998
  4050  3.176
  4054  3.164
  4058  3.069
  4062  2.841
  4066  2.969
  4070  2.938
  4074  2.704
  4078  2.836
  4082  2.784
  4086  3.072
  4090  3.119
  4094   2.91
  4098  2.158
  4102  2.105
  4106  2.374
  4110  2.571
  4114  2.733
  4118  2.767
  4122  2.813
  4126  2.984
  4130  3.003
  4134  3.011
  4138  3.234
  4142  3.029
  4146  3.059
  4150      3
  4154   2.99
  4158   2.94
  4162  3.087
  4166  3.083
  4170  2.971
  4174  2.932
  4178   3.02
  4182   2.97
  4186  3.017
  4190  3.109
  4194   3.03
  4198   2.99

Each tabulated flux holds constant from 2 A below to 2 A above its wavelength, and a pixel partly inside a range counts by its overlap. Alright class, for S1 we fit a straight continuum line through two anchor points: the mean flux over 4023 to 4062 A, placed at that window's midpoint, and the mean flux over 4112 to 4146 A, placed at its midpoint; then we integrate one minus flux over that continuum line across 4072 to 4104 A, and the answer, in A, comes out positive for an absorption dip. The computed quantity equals 3.2 A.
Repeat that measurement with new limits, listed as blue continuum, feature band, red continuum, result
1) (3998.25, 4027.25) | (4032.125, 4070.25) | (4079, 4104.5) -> -2.2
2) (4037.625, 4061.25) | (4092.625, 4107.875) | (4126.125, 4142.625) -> 3.6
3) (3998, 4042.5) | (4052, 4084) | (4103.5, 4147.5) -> 0.7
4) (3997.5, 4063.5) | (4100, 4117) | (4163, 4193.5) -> 3.2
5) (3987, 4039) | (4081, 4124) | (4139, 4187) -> 4.9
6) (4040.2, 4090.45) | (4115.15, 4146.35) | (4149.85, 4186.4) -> 0.2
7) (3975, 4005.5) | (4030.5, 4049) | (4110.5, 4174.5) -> -2.0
